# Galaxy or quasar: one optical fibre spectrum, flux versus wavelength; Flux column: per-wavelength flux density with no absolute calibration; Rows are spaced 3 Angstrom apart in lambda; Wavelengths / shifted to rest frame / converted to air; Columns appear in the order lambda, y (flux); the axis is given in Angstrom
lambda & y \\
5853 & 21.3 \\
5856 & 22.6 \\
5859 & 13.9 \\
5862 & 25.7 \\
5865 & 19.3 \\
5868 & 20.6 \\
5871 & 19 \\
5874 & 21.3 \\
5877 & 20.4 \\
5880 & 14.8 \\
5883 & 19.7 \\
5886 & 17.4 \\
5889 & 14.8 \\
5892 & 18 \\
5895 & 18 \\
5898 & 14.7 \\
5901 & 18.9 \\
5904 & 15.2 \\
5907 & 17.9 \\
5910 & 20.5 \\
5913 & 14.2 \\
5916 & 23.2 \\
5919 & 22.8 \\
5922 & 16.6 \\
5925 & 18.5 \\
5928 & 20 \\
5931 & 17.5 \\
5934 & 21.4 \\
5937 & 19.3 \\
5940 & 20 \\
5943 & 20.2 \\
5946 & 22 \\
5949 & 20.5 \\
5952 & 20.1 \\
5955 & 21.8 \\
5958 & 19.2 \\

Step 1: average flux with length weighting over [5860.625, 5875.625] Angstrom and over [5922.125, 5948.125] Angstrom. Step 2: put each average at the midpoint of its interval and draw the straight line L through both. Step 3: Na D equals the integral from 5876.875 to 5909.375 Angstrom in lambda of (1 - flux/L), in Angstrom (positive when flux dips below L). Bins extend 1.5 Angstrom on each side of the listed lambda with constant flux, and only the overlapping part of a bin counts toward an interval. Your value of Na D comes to 5.35 Angstrom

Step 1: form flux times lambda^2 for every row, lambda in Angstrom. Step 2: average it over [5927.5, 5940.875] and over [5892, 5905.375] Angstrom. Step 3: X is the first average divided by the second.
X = 1.18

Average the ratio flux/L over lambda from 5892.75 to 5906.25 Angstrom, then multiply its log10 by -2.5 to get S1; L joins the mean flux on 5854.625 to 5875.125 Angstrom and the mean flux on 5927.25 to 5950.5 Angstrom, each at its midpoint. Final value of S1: 0.199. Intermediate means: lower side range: 20.3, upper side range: 20.1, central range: 16.8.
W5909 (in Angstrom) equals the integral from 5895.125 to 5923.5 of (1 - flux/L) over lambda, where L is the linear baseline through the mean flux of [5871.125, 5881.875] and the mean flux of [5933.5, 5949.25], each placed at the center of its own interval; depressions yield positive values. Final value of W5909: 2.2 Angstrom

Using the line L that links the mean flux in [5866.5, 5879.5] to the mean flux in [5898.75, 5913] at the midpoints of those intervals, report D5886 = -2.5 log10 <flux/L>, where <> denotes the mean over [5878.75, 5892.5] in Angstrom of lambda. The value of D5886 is 0.13 mag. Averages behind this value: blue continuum 19.9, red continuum 17.5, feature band 16.9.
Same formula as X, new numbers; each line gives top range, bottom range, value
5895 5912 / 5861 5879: 0.85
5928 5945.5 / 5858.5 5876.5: 1.00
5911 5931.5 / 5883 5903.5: 1.13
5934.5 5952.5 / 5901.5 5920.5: 1.09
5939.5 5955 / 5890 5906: 1.24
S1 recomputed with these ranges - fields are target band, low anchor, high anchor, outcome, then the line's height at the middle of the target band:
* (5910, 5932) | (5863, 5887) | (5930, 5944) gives 0.03 mag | 19.6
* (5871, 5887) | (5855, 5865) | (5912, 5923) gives 0.08 mag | 20.1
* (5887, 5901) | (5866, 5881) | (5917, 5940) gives 0.17 mag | 19.4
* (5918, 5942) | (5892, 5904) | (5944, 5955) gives 0.00 mag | 19.5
